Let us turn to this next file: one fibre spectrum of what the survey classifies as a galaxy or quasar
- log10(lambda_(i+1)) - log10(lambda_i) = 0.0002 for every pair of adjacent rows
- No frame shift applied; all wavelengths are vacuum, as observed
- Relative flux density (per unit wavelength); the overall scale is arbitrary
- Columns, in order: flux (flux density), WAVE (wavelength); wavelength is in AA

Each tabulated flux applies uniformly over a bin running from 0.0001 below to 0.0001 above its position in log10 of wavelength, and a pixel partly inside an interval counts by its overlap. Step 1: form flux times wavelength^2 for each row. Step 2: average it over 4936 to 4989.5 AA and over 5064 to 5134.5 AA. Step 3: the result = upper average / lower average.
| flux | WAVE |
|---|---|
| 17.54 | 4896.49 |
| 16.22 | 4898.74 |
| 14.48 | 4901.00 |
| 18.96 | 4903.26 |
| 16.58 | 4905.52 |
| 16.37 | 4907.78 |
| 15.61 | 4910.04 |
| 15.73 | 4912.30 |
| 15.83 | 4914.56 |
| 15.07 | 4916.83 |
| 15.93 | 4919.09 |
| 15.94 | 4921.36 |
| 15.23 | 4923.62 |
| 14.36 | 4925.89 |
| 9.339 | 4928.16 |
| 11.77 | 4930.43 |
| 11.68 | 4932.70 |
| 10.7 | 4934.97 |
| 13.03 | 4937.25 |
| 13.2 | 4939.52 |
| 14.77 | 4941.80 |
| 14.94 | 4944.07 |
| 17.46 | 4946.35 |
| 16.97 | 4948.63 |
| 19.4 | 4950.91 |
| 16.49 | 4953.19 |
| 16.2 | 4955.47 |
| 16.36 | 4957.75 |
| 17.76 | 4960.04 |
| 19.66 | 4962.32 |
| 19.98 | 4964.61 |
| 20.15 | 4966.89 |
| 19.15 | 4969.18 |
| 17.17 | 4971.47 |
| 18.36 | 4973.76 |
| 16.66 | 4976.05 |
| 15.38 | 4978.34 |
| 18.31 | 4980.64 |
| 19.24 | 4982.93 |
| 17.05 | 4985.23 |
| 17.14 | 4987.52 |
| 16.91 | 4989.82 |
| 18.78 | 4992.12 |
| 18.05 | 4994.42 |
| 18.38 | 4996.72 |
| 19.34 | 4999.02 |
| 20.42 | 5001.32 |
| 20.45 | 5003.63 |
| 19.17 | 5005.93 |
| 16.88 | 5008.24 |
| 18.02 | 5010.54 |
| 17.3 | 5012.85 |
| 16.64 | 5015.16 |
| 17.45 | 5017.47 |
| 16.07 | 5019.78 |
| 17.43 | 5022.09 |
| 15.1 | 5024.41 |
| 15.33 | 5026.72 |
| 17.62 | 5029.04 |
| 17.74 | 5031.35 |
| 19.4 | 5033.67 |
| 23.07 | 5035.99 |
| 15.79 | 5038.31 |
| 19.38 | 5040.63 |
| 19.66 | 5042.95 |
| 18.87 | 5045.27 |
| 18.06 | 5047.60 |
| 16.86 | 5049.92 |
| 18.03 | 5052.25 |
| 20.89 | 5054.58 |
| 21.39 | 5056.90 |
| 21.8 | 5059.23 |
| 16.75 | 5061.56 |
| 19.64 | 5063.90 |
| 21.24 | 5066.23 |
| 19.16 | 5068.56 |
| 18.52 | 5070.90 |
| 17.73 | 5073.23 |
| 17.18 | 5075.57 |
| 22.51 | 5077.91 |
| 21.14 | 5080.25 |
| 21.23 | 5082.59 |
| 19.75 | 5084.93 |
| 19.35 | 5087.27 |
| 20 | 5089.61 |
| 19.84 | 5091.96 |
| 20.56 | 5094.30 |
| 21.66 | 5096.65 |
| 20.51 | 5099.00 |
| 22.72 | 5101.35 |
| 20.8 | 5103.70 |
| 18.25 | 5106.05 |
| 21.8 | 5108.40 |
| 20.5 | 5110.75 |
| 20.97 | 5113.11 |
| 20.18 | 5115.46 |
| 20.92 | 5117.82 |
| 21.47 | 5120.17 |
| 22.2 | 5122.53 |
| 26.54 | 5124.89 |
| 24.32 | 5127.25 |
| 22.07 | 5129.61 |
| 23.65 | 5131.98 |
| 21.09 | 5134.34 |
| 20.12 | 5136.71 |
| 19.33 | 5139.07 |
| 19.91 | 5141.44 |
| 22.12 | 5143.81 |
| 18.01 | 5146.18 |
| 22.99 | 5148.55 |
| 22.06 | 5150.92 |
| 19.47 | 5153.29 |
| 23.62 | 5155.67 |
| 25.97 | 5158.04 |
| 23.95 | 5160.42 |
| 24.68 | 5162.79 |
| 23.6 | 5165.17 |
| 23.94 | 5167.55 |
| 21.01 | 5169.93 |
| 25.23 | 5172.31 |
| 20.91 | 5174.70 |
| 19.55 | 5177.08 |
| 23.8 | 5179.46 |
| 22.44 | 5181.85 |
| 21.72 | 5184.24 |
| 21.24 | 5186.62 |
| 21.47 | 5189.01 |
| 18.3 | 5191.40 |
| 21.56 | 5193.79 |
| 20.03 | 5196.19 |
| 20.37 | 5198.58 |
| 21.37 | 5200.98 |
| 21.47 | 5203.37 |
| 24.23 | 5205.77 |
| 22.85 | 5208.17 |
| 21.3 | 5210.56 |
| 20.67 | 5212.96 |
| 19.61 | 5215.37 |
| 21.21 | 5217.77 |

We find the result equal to 1.29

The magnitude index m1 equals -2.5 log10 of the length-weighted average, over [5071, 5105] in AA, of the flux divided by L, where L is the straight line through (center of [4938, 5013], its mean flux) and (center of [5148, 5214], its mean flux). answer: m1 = -0.01 mag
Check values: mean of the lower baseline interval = 17.7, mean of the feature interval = 20.3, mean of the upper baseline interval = 22.1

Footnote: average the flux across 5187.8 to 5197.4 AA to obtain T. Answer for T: 20.3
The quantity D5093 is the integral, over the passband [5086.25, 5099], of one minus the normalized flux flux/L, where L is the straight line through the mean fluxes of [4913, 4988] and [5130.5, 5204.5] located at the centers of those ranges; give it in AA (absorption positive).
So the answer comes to -0.3 AA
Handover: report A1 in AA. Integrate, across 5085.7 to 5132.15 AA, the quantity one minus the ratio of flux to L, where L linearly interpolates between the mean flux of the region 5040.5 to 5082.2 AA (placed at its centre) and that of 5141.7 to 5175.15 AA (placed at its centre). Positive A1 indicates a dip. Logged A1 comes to -0.8 AA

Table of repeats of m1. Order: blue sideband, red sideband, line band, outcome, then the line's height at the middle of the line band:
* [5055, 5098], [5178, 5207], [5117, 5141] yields -0.07 mag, 20.7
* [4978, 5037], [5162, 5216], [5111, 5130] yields -0.10 mag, 20.4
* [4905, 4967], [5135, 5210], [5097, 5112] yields -0.04 mag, 20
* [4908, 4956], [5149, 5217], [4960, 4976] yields -0.19 mag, 15.8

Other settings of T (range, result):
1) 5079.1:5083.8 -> 21.2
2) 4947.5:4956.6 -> 17.3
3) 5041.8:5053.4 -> 18.3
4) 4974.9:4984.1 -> 17.4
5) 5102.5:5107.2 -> 19.6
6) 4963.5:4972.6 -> 19.1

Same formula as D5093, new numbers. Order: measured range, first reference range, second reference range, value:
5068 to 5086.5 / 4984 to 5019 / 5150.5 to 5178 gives 0.6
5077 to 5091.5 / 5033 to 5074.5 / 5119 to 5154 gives -0.3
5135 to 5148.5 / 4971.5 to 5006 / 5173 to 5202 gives 0.2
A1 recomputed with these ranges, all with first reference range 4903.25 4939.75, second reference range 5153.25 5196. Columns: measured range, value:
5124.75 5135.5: -1.18 AA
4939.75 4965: -2.85 AA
